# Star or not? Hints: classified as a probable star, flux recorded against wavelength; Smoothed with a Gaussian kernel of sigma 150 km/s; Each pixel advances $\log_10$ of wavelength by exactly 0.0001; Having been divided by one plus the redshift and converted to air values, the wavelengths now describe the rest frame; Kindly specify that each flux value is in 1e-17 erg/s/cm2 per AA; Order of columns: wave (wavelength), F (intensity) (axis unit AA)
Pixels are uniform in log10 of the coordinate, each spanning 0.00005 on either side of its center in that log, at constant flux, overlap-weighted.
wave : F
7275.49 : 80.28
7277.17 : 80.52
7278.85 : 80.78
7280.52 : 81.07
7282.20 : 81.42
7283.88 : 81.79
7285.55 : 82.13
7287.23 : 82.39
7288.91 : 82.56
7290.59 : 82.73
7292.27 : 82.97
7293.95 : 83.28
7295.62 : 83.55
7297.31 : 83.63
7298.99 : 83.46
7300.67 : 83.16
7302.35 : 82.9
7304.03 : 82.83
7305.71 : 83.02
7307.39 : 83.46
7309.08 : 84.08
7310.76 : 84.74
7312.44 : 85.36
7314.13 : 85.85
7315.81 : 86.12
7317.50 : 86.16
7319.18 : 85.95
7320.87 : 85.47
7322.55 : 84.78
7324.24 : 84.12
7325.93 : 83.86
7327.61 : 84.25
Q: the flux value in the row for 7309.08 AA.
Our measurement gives 84.08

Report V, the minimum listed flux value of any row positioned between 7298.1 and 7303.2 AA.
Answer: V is 82.9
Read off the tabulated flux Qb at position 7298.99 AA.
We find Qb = 83.46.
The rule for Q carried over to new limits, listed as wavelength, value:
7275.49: 80.28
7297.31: 83.63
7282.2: 81.42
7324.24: 84.12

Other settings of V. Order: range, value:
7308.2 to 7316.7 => 84.08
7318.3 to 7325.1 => 84.12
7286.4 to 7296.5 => 82.39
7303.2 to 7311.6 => 82.83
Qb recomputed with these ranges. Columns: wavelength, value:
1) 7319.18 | 85.95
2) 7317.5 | 86.16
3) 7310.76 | 84.74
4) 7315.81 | 86.12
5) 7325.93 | 83.86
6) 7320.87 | 85.47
